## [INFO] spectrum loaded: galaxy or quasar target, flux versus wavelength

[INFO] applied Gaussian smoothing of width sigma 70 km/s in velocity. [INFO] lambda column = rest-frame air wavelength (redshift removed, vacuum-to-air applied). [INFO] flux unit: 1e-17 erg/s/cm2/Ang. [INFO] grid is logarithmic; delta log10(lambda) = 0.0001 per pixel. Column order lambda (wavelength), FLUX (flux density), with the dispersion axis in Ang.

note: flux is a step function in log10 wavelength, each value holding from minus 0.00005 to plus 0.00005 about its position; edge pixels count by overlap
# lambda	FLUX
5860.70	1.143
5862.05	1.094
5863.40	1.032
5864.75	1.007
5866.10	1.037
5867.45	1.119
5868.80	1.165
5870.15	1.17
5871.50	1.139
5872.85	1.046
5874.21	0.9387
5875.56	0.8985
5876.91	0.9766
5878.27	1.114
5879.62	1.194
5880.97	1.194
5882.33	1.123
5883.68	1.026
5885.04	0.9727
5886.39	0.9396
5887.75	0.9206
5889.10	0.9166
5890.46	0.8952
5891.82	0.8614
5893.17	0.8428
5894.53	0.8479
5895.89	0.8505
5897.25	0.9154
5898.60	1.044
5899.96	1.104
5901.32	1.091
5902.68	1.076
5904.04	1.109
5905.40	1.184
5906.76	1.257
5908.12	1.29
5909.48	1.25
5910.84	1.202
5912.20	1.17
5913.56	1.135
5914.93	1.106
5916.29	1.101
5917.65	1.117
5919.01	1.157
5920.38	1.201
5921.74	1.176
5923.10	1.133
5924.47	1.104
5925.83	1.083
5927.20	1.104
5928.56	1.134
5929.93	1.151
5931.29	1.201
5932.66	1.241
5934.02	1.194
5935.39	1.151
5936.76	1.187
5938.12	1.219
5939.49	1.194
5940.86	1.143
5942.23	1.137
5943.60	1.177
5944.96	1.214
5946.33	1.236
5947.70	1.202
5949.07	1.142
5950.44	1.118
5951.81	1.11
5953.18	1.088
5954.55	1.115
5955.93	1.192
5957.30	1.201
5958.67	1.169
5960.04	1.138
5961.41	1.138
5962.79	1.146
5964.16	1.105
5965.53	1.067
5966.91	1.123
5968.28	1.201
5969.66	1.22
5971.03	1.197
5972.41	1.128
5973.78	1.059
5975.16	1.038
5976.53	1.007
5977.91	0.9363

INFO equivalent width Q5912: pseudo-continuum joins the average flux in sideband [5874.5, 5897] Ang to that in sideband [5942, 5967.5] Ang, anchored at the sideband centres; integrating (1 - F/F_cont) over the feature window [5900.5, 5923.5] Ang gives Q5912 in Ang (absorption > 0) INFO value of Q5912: -2.7 Ang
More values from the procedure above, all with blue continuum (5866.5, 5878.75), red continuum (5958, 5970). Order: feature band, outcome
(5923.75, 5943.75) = -0.8 Ang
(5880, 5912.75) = 1.1 Ang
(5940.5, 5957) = -0.4 Ang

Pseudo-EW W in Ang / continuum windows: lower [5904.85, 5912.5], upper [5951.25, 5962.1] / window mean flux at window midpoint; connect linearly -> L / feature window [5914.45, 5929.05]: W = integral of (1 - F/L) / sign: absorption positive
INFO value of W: 0.9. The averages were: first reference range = 1.23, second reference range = 1.14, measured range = 1.13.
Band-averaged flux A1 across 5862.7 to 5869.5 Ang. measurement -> 1.07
